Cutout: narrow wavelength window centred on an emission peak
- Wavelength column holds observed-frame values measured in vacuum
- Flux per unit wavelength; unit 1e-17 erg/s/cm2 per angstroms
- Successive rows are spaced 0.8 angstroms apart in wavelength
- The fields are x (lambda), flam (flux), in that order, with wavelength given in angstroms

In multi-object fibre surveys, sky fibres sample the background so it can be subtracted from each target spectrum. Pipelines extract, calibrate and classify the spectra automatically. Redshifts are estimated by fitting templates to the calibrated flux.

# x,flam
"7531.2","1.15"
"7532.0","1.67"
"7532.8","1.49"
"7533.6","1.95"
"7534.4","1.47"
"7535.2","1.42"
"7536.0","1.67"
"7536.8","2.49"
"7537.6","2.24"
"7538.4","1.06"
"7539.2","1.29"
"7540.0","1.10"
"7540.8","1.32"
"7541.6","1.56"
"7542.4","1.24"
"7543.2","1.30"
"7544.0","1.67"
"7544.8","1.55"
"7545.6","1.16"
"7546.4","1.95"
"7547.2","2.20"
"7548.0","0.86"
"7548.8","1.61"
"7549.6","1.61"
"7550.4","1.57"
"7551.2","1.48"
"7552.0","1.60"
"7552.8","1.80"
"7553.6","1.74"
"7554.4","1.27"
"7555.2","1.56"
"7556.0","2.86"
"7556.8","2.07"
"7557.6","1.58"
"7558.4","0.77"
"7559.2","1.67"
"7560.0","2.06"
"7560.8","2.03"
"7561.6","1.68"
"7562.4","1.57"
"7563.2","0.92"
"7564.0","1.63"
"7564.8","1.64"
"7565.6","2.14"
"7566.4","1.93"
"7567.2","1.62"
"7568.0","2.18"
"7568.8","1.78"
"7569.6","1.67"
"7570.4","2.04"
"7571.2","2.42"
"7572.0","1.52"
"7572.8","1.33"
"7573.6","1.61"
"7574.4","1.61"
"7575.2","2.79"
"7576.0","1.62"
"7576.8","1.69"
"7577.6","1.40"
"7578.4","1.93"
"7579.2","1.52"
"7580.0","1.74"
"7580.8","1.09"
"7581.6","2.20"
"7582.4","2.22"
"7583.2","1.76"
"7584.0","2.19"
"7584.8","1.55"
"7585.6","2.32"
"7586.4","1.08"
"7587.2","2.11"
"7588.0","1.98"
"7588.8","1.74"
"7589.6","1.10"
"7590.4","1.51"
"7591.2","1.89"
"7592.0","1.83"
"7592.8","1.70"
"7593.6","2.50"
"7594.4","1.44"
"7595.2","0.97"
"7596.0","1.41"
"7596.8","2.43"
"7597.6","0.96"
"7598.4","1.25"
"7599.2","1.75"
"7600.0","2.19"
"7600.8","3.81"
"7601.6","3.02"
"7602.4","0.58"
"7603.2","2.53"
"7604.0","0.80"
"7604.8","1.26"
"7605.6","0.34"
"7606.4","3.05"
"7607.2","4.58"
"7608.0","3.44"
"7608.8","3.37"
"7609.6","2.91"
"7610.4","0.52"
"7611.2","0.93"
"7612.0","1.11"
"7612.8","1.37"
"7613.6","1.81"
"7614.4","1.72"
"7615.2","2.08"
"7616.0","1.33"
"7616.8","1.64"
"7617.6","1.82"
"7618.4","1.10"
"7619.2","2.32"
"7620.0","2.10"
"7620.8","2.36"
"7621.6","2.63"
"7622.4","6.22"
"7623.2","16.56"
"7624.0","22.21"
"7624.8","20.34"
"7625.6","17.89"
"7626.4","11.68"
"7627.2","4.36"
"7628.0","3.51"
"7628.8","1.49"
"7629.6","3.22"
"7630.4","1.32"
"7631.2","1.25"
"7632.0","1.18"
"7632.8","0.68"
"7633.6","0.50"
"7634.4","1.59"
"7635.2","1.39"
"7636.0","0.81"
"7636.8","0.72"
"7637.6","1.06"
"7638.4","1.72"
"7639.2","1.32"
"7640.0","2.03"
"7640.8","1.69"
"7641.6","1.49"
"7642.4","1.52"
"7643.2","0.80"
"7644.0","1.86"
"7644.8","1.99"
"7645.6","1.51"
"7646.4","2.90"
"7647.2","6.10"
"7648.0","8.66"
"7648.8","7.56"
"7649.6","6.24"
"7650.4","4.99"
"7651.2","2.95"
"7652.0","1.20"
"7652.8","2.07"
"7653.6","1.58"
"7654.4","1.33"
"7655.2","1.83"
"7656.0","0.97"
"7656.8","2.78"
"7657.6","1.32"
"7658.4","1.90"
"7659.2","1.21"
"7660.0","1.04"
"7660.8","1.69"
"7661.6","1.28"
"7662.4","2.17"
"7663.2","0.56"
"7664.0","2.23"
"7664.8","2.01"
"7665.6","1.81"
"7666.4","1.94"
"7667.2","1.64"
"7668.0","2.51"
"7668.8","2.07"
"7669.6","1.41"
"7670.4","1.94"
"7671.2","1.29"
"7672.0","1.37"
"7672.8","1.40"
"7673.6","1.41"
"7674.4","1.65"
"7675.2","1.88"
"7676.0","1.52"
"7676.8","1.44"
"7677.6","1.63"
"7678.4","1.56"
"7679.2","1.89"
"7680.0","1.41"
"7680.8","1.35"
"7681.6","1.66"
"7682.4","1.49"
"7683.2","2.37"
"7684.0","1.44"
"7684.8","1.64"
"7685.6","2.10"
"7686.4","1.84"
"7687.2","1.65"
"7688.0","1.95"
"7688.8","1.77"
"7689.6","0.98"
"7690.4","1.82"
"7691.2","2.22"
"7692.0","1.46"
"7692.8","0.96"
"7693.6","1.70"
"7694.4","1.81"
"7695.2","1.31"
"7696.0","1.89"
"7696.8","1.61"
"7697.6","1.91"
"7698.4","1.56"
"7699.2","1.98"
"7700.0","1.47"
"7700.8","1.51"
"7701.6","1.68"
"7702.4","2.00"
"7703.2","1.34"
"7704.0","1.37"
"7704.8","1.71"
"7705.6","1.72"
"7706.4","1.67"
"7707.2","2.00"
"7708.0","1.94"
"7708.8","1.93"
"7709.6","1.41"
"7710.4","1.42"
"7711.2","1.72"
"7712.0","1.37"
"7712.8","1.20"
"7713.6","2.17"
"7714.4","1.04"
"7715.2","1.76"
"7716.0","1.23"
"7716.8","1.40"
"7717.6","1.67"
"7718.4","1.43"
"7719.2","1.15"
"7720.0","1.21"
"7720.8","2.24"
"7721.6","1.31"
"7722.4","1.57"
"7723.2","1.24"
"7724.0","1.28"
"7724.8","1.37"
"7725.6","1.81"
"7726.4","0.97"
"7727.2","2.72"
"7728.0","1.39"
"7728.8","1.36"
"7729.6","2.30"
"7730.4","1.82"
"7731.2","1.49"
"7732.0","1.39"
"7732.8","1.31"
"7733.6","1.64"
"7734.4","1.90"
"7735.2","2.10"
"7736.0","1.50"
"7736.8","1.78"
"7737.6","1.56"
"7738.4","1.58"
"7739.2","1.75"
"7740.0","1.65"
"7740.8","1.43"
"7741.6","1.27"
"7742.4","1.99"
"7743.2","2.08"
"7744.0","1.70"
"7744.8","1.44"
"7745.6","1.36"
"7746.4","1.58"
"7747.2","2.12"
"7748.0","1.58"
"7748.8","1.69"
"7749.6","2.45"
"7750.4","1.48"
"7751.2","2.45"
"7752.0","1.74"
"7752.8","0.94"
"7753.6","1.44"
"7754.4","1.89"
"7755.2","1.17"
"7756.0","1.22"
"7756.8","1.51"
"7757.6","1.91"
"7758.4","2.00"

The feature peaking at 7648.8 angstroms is [N II]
